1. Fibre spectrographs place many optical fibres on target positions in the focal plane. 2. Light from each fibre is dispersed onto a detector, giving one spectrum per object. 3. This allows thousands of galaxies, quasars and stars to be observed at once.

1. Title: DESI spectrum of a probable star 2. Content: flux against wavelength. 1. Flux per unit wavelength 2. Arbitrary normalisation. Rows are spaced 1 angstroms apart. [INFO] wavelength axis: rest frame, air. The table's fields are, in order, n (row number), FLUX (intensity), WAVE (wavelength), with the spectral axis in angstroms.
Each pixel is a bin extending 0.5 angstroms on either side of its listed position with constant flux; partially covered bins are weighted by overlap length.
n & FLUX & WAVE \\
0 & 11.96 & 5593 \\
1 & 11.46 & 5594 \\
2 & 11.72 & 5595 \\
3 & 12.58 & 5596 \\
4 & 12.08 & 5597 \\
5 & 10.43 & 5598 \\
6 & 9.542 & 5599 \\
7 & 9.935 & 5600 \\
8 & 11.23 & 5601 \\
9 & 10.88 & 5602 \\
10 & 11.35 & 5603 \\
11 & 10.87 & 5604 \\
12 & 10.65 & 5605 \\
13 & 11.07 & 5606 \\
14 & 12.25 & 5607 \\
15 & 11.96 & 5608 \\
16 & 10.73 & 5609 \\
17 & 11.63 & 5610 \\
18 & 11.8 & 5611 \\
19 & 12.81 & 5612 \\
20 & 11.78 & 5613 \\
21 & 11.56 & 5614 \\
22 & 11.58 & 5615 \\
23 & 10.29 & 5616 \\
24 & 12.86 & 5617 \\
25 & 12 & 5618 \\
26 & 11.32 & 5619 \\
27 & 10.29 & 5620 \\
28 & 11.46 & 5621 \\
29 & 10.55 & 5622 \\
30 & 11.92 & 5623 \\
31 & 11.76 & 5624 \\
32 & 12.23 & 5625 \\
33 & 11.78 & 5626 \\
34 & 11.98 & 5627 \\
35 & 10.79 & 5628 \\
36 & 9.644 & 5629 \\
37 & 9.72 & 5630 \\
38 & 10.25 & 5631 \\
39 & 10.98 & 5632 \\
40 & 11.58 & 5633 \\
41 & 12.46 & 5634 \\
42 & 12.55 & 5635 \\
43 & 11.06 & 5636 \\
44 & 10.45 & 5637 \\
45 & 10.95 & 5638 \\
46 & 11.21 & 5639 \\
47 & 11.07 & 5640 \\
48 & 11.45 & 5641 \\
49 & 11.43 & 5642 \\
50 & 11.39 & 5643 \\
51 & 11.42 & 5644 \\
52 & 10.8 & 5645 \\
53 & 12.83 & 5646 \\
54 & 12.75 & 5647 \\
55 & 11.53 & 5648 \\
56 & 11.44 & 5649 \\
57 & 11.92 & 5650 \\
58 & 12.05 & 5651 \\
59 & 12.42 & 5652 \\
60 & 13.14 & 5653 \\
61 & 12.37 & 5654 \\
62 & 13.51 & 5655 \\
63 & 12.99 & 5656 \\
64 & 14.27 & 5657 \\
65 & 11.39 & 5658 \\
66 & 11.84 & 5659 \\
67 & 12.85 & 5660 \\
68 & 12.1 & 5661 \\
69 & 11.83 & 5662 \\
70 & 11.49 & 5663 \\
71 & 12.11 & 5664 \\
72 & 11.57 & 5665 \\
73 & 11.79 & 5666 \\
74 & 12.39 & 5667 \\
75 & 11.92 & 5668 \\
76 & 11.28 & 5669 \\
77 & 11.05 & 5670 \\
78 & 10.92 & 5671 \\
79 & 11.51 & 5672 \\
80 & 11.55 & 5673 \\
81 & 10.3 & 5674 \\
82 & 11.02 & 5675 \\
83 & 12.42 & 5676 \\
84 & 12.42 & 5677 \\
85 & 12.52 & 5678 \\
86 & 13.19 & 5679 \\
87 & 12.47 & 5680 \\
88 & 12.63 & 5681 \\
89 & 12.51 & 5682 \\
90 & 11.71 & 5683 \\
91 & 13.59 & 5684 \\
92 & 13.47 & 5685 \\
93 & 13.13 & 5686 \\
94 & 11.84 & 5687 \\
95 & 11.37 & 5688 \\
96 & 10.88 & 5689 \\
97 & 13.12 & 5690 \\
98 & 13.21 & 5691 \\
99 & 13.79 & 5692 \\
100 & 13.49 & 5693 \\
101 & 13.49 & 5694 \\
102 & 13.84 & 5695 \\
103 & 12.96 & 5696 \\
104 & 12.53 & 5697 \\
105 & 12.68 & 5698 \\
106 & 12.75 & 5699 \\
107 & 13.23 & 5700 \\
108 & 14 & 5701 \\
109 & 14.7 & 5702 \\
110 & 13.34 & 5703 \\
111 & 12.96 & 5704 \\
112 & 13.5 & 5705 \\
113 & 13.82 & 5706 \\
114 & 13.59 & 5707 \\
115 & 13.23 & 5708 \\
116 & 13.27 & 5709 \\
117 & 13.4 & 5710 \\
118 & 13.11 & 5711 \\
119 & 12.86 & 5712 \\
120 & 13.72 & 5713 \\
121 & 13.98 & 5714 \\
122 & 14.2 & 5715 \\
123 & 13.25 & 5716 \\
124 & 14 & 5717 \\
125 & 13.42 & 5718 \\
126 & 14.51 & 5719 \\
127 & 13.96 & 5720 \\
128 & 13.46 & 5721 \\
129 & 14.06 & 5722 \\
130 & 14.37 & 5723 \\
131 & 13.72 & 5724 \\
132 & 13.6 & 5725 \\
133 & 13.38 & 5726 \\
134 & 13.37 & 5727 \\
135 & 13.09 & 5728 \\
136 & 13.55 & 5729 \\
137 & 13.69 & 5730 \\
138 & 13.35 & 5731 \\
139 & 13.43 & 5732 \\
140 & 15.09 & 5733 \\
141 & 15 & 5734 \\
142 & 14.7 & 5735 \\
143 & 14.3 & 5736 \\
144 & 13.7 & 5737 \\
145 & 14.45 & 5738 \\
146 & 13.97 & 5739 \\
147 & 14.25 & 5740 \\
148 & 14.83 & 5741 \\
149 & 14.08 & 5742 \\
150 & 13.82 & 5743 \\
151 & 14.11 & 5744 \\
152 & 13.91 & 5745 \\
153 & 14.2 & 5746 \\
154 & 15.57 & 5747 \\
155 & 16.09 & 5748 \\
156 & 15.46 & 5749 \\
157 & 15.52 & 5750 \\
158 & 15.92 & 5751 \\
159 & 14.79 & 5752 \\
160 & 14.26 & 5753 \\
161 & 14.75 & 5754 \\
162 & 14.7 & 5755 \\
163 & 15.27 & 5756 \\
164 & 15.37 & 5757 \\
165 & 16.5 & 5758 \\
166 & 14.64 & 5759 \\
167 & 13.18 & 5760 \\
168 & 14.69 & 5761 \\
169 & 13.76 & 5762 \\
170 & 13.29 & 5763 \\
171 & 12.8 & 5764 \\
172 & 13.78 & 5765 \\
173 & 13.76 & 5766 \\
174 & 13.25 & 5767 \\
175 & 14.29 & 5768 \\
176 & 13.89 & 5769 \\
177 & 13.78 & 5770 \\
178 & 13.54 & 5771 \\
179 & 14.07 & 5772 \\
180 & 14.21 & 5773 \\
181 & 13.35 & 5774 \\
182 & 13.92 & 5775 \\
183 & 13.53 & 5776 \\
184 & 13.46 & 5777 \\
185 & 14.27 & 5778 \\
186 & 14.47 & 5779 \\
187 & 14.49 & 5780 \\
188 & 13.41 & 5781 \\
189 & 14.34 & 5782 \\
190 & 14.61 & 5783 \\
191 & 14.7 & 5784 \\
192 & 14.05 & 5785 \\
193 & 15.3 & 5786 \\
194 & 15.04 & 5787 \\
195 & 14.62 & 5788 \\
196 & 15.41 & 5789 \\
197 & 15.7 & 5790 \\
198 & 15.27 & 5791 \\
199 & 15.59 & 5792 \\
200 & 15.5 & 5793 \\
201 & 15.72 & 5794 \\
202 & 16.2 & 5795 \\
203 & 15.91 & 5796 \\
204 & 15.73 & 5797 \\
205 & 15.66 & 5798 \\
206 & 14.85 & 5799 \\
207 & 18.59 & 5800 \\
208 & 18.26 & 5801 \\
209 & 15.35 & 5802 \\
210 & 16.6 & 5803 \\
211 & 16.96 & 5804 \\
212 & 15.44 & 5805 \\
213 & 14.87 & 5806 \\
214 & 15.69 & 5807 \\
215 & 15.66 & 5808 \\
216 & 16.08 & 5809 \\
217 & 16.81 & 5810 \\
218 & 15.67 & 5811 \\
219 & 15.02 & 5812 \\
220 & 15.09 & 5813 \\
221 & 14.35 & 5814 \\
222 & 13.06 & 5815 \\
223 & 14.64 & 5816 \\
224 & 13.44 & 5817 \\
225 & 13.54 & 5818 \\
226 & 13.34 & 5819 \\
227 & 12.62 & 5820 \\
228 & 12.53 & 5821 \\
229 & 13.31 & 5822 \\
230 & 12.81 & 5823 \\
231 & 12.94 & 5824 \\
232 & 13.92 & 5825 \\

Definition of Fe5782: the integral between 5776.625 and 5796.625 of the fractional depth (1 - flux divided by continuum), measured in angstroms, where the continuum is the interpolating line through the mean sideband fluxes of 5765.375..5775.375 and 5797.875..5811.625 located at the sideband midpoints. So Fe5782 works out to 0.0 angstroms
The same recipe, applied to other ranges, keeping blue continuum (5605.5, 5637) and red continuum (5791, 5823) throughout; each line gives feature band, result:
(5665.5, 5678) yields 0.9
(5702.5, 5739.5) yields -0.8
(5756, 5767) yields 0.1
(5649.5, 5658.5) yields -0.4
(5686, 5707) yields -0.2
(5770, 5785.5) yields 0.6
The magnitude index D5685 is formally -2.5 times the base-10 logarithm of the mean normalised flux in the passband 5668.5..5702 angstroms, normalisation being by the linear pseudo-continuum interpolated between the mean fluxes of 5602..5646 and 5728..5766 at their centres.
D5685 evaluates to 0.03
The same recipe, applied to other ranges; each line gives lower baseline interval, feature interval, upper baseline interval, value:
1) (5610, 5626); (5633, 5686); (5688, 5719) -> 0.04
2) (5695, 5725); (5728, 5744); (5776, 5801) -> 0.00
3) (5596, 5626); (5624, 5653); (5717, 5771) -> 0.05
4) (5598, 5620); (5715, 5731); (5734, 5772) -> 0.00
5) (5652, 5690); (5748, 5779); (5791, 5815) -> 0.03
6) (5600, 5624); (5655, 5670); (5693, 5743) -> 0.03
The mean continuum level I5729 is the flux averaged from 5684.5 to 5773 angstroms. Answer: 13.9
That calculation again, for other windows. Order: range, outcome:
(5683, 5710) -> 13.1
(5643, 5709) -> 12.5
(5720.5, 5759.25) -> 14.4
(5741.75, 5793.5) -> 14.5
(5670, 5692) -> 12.2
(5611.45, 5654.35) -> 11.5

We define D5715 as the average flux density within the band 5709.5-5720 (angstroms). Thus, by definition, 13.7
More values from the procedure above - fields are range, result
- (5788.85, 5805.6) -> 16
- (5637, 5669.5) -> 12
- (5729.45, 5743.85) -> 14.2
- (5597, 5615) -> 11.2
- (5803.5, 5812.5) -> 15.8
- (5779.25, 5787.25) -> 14.5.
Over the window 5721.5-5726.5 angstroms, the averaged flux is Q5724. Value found 13.8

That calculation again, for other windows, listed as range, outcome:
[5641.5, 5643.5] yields 11.4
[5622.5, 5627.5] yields 11.9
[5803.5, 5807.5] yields 15.7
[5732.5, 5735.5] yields 14.9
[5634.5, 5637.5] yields 11.4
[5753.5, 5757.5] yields 15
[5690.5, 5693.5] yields 13.5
